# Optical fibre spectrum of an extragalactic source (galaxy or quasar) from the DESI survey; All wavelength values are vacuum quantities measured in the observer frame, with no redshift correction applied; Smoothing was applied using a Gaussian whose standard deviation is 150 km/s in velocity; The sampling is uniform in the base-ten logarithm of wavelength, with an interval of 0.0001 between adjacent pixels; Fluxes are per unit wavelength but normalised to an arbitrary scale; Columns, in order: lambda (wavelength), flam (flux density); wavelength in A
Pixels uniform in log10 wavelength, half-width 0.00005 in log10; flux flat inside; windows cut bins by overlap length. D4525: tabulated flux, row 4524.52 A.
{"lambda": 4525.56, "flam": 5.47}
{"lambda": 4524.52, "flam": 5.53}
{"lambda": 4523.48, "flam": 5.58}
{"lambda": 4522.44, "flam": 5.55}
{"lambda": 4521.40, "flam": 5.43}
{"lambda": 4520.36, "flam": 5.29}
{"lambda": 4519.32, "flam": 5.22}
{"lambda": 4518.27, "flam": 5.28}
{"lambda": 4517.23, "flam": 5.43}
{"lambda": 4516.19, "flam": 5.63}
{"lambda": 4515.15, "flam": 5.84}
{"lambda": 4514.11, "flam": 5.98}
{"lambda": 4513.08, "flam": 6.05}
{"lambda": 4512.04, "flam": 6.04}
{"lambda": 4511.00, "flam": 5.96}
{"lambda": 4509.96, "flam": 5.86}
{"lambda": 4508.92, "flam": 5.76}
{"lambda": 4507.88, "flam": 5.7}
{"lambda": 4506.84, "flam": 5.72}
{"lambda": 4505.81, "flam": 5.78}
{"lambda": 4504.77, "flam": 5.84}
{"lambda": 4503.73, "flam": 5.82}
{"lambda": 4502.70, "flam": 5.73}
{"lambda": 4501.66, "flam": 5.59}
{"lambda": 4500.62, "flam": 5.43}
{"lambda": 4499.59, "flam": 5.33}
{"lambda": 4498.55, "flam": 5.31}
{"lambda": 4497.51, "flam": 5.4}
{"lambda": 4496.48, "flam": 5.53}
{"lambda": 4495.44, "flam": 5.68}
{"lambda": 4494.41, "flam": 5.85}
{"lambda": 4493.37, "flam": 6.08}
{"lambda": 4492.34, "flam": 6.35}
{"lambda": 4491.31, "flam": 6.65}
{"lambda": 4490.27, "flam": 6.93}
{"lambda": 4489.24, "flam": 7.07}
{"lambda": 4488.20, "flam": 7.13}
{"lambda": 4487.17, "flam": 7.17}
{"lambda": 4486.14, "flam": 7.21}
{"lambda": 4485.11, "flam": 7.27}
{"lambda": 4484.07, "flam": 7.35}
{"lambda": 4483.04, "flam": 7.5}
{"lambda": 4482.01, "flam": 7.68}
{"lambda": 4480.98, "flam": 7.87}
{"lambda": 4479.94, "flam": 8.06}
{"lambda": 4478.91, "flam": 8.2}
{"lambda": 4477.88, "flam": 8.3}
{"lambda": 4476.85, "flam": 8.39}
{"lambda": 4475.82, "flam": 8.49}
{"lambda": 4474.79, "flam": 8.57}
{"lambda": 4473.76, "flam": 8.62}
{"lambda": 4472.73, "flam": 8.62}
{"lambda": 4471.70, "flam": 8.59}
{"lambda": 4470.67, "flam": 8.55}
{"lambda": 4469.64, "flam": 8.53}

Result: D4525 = 5.53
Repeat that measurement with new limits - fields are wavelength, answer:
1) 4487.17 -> 7.17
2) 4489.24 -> 7.07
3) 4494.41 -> 5.85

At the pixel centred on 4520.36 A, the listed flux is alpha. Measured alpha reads 5.29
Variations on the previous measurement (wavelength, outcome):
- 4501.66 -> 5.59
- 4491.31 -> 6.65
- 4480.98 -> 7.87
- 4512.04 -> 6.04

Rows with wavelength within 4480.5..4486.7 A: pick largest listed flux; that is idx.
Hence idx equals 7.87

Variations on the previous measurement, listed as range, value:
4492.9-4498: 6.08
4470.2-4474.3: 8.62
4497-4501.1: 5.43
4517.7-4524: 5.58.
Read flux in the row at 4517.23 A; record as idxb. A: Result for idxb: 5.43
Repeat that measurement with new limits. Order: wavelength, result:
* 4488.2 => 7.13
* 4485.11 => 7.27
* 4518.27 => 5.28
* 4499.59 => 5.33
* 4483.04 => 7.5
